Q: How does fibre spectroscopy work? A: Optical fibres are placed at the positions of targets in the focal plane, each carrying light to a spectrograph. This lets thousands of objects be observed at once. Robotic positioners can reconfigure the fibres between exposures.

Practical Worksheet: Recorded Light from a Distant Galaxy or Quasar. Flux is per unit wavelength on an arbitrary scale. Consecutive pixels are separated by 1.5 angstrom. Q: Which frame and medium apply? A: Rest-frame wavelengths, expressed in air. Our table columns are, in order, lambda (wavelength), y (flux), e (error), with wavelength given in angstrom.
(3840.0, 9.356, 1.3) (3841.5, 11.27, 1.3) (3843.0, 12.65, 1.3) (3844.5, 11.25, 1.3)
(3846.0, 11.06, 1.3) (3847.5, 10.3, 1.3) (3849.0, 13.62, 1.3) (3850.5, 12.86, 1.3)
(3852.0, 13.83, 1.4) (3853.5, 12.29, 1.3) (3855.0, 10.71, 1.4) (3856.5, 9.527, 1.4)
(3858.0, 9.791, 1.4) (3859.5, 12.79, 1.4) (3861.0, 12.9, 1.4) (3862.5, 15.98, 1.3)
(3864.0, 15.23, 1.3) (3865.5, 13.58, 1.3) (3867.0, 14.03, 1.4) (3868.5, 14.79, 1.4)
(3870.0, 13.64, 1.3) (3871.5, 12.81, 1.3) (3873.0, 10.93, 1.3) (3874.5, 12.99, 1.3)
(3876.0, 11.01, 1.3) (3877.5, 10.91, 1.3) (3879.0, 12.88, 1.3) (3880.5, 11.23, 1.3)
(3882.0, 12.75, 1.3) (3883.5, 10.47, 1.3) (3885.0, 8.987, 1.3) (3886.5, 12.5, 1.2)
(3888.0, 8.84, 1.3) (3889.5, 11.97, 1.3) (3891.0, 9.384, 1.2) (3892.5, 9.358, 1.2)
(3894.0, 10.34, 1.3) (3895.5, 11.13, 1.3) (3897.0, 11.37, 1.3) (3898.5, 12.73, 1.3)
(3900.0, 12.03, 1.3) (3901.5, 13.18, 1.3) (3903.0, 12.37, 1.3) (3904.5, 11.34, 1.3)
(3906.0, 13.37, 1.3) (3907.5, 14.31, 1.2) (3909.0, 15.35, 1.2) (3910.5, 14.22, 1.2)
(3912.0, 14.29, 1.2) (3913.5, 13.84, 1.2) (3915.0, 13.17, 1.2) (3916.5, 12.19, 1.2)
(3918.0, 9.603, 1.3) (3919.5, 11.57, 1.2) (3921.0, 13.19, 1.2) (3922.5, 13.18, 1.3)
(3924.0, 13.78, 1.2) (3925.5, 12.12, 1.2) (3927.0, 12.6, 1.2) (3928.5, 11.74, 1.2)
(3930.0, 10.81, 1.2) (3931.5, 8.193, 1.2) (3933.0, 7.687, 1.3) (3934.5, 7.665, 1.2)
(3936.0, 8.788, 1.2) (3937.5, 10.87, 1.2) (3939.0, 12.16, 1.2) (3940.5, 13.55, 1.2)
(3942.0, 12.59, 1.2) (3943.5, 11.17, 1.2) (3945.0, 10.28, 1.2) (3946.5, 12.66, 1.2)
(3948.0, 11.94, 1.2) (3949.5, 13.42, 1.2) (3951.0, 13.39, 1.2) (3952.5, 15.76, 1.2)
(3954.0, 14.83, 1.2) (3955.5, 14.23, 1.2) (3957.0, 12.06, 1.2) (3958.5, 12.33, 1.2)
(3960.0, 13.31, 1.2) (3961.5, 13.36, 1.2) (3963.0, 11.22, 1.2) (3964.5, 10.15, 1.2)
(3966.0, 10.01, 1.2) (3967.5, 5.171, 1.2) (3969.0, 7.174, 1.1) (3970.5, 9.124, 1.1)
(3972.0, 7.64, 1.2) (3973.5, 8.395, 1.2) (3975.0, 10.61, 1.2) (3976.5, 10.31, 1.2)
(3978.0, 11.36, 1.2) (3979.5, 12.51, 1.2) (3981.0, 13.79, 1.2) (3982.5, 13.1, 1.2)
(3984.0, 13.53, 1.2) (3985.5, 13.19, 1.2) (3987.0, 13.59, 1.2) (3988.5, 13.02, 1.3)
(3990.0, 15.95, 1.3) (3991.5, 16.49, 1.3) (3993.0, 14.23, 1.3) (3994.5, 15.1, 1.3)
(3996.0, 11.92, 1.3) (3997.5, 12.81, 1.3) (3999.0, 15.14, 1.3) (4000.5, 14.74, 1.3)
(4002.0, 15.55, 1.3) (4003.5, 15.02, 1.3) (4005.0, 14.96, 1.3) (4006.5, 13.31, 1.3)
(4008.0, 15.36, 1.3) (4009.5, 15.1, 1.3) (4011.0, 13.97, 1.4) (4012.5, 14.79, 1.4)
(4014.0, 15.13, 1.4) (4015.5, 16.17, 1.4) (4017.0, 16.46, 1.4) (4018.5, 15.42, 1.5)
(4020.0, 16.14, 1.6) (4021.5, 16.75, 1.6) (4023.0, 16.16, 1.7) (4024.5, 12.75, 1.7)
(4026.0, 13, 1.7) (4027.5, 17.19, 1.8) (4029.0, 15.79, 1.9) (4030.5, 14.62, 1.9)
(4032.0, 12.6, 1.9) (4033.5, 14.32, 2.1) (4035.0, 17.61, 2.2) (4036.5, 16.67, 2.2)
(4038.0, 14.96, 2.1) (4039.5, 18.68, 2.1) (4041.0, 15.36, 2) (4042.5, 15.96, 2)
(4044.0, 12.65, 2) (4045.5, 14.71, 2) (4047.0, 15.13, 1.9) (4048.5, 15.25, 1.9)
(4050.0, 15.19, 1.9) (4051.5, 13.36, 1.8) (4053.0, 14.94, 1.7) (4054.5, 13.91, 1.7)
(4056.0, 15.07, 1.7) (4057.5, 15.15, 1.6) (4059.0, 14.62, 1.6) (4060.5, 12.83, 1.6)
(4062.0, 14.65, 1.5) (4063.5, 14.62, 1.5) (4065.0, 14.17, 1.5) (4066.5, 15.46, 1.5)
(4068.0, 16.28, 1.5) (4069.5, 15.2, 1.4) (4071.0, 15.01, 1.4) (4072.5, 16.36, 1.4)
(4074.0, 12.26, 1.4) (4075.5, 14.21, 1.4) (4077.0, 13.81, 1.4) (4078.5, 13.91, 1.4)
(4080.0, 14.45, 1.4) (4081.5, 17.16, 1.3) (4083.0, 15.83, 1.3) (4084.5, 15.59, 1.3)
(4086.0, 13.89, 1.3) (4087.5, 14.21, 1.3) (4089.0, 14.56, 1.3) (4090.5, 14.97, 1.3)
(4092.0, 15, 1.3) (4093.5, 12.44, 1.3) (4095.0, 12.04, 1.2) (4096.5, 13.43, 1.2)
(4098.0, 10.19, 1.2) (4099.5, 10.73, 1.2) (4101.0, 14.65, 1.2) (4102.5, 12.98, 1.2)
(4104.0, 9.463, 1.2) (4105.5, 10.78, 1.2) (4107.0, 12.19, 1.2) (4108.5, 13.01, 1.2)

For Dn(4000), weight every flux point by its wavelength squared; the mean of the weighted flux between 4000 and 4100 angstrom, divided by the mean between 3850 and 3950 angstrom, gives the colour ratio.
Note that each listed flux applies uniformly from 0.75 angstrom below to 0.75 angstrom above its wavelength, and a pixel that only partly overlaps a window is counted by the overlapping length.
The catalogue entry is 1.33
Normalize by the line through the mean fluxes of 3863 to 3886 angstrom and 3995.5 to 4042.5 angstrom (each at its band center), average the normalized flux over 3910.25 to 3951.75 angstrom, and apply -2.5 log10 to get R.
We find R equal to 0.15 mag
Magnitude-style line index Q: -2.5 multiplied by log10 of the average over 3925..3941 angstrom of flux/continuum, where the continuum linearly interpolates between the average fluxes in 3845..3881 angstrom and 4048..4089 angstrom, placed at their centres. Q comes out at 0.25 mag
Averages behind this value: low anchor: 12.5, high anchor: 14.7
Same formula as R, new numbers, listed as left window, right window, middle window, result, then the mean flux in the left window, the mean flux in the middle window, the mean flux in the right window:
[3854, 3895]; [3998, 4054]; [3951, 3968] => 0.12 mag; 11.9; 12.2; 15.1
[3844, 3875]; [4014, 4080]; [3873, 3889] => 0.15 mag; 12.6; 11.3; 15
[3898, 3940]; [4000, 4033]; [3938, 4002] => 0.10 mag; 12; 12.3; 15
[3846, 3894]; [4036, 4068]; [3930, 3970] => 0.18 mag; 12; 11.3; 14.9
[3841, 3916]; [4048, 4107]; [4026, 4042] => -0.15 mag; 12.2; 15.7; 14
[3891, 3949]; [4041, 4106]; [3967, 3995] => 0.08 mag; 11.8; 11.8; 14.1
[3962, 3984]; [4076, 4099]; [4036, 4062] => -0.17 mag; 10.2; 14.9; 14.1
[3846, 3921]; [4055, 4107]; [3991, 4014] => -0.10 mag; 12.2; 14.6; 14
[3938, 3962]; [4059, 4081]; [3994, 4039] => -0.09 mag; 12.9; 15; 14.5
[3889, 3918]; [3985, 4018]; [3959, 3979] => 0.37 mag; 12.3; 9.9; 14.7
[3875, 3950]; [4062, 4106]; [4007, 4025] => -0.18 mag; 11.7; 15.4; 13.9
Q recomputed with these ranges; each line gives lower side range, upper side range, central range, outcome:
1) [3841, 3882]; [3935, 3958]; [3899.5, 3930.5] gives -0.03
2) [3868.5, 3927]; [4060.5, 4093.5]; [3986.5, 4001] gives -0.06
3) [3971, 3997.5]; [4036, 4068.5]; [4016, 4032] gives -0.10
